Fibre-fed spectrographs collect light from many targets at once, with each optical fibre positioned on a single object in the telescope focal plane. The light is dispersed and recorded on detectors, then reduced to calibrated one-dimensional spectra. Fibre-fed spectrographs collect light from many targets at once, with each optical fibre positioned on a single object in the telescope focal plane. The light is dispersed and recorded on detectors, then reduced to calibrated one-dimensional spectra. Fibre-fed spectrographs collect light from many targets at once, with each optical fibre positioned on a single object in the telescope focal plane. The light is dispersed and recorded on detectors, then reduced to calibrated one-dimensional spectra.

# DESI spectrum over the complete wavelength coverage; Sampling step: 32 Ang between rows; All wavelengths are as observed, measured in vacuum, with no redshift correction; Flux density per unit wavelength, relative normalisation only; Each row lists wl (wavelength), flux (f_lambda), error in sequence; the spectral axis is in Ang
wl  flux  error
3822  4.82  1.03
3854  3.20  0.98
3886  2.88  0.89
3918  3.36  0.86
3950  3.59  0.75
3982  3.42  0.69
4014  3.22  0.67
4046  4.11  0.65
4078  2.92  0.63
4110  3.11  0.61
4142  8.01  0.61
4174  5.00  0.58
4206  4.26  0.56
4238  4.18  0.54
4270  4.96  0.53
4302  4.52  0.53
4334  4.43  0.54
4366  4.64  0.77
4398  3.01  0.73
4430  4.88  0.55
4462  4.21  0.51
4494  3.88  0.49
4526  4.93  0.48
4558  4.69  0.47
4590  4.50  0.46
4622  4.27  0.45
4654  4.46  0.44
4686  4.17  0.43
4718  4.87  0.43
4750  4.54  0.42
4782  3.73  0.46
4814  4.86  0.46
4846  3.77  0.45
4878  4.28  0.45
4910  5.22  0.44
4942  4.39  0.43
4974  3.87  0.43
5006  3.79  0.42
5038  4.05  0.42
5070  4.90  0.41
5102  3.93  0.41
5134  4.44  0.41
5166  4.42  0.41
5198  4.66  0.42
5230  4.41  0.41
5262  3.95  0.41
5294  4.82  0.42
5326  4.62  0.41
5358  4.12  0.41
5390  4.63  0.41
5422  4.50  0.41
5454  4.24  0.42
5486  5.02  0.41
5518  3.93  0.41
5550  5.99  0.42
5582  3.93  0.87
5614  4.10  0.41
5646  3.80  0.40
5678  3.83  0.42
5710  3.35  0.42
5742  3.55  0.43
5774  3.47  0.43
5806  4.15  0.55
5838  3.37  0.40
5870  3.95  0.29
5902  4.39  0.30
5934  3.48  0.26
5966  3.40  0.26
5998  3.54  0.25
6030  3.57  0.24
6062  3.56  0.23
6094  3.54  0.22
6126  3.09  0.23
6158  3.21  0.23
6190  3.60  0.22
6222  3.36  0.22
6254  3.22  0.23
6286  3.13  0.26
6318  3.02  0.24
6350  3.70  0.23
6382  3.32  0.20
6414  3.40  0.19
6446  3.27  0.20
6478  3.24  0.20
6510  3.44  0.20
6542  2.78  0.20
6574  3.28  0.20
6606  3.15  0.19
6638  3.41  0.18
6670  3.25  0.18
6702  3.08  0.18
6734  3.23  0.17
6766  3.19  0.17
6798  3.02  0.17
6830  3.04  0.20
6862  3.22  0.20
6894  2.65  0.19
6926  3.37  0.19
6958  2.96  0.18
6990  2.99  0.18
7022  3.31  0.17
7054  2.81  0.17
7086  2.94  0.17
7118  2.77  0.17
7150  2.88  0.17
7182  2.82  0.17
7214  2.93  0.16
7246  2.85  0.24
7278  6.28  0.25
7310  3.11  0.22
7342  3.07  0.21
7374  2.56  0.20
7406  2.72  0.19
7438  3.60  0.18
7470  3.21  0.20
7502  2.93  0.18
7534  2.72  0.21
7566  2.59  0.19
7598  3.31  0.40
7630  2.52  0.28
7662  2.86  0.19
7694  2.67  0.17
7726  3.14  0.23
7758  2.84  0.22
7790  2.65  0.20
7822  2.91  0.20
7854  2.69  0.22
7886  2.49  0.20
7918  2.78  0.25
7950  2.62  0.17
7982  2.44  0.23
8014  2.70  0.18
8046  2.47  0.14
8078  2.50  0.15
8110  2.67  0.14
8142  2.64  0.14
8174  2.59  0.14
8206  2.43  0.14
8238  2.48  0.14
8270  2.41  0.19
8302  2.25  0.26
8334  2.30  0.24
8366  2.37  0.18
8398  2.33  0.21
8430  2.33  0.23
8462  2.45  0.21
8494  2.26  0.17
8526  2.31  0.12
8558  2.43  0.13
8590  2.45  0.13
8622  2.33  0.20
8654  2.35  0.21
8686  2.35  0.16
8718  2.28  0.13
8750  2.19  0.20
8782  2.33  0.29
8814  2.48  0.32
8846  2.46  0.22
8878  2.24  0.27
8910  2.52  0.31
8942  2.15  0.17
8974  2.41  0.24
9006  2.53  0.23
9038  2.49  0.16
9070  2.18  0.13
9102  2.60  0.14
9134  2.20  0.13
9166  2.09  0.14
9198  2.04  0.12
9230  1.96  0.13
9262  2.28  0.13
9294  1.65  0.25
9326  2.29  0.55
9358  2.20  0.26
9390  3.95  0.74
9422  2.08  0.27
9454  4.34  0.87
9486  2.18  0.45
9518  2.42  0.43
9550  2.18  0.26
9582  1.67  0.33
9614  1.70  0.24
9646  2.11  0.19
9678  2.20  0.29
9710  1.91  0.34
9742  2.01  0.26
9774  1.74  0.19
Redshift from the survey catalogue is 0.11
